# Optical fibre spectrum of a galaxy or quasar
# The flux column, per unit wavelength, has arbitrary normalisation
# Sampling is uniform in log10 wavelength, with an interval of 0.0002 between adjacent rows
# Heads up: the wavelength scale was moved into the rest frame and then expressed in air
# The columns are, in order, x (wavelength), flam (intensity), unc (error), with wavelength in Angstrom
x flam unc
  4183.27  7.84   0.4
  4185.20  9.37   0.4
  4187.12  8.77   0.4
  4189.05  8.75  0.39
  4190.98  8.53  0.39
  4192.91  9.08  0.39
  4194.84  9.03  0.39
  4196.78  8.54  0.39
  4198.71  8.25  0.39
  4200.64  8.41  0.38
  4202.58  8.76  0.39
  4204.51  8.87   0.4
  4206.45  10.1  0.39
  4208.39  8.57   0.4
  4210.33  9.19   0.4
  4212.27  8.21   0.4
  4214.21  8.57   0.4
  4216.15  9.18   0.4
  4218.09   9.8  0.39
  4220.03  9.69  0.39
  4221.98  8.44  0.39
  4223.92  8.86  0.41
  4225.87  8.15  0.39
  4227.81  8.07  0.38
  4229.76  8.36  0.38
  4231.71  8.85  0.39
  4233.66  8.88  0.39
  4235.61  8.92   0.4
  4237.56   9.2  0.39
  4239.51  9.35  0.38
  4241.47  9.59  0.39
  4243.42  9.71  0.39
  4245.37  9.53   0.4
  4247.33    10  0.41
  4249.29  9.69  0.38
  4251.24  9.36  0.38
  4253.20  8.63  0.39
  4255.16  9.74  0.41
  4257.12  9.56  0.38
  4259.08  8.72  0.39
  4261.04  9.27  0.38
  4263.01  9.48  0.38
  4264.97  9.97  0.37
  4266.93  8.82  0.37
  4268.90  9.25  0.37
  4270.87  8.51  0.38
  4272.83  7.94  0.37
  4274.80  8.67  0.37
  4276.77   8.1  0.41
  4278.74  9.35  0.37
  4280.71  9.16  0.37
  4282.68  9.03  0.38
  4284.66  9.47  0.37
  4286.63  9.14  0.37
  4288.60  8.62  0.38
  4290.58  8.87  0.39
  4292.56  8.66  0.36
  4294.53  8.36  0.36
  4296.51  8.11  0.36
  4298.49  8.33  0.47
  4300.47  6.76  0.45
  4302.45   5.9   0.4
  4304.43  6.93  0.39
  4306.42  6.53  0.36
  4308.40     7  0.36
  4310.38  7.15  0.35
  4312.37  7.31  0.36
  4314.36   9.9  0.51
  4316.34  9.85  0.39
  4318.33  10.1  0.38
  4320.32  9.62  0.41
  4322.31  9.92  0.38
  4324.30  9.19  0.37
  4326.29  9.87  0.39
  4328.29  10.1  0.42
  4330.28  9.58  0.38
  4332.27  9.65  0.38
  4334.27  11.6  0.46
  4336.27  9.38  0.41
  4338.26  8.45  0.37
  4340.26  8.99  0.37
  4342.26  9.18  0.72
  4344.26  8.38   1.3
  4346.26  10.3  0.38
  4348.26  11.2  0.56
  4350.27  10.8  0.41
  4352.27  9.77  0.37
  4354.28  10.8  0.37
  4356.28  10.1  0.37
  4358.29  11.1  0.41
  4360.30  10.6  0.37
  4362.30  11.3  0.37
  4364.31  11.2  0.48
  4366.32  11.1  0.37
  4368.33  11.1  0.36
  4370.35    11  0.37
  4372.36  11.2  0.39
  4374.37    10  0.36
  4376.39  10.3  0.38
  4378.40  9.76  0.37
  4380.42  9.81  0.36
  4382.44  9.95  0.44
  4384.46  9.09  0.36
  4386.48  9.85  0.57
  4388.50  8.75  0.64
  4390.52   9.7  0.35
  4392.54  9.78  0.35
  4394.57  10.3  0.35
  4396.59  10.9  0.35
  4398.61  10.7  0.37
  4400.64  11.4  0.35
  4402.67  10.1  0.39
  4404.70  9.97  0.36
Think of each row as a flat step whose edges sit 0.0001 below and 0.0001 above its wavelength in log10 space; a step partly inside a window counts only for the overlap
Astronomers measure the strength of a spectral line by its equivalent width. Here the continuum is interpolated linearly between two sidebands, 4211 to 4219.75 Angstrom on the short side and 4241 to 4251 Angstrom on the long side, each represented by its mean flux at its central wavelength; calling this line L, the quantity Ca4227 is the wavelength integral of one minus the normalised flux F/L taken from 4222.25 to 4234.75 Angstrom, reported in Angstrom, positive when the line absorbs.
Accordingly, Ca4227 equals 1.04 Angstrom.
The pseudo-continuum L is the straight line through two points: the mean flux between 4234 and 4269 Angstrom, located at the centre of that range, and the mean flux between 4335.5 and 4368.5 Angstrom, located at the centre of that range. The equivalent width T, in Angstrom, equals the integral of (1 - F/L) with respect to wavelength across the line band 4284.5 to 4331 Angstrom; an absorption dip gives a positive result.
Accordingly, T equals 6.2 Angstrom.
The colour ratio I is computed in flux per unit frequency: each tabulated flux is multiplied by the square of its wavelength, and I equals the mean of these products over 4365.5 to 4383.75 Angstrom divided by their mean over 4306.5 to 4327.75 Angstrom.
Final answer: 1.20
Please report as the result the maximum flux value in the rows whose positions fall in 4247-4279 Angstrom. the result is 10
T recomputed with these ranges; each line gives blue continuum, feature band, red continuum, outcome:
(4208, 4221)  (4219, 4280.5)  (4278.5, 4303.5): -2.1 Angstrom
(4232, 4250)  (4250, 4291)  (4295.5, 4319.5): -1.6 Angstrom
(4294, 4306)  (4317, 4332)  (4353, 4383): -2.2 Angstrom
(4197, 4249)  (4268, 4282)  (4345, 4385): 1.2 Angstrom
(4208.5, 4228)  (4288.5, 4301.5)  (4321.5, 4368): 1.9 Angstrom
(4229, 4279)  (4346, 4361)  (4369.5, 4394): -1.3 Angstrom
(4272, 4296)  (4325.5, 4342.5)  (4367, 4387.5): -0.2 Angstrom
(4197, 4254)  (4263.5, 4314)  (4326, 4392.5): 6.6 Angstrom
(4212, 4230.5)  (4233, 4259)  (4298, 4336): -1.9 Angstrom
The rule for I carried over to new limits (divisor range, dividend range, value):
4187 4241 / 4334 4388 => 1.24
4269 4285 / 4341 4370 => 1.24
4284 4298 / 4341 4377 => 1.25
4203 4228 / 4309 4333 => 1.10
